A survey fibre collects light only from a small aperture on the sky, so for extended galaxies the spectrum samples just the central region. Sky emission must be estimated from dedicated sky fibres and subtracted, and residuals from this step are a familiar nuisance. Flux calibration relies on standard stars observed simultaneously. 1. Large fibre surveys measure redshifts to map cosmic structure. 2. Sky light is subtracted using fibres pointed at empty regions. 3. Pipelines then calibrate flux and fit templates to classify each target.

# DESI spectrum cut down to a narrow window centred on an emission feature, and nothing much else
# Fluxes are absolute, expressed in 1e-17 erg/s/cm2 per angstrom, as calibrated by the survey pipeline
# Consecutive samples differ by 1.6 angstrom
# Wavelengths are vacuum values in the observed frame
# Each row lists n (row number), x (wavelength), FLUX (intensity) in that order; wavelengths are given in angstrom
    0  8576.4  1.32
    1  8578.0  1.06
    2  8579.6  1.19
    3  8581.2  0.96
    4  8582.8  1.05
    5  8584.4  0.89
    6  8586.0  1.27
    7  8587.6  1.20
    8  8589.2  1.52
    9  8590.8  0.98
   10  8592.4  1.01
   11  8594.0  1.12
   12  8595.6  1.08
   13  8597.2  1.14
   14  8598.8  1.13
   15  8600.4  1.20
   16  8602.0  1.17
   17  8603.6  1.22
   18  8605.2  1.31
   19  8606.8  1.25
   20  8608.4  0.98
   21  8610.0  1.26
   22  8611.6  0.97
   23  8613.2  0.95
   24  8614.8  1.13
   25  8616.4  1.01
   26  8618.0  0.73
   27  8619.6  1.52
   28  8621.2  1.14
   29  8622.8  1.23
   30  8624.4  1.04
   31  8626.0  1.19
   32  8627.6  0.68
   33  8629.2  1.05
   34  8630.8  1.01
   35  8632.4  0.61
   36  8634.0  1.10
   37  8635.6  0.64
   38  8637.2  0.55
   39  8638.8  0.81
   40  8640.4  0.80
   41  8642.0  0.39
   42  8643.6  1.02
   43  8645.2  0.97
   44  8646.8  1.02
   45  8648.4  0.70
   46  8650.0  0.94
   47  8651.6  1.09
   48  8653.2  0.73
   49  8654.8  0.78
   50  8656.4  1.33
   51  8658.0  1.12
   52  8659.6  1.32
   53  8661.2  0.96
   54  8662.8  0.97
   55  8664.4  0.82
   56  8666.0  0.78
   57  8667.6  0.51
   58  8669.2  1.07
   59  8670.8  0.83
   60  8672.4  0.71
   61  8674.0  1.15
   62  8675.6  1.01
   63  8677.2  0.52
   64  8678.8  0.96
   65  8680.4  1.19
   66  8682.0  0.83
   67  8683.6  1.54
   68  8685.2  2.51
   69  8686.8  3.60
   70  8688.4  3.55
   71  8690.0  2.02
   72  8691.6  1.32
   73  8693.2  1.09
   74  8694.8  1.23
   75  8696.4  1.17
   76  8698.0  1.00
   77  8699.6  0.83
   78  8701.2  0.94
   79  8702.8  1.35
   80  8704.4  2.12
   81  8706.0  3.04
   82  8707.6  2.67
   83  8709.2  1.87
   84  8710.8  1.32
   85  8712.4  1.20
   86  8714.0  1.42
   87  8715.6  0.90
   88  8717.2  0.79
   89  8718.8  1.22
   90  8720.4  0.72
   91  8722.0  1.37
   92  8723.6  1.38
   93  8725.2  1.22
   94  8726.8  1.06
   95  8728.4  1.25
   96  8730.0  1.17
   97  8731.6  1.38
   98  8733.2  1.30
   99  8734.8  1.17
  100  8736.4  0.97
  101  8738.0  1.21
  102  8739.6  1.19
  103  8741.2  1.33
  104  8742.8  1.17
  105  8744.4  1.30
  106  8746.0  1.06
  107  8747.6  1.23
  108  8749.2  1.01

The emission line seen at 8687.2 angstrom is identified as [S II]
